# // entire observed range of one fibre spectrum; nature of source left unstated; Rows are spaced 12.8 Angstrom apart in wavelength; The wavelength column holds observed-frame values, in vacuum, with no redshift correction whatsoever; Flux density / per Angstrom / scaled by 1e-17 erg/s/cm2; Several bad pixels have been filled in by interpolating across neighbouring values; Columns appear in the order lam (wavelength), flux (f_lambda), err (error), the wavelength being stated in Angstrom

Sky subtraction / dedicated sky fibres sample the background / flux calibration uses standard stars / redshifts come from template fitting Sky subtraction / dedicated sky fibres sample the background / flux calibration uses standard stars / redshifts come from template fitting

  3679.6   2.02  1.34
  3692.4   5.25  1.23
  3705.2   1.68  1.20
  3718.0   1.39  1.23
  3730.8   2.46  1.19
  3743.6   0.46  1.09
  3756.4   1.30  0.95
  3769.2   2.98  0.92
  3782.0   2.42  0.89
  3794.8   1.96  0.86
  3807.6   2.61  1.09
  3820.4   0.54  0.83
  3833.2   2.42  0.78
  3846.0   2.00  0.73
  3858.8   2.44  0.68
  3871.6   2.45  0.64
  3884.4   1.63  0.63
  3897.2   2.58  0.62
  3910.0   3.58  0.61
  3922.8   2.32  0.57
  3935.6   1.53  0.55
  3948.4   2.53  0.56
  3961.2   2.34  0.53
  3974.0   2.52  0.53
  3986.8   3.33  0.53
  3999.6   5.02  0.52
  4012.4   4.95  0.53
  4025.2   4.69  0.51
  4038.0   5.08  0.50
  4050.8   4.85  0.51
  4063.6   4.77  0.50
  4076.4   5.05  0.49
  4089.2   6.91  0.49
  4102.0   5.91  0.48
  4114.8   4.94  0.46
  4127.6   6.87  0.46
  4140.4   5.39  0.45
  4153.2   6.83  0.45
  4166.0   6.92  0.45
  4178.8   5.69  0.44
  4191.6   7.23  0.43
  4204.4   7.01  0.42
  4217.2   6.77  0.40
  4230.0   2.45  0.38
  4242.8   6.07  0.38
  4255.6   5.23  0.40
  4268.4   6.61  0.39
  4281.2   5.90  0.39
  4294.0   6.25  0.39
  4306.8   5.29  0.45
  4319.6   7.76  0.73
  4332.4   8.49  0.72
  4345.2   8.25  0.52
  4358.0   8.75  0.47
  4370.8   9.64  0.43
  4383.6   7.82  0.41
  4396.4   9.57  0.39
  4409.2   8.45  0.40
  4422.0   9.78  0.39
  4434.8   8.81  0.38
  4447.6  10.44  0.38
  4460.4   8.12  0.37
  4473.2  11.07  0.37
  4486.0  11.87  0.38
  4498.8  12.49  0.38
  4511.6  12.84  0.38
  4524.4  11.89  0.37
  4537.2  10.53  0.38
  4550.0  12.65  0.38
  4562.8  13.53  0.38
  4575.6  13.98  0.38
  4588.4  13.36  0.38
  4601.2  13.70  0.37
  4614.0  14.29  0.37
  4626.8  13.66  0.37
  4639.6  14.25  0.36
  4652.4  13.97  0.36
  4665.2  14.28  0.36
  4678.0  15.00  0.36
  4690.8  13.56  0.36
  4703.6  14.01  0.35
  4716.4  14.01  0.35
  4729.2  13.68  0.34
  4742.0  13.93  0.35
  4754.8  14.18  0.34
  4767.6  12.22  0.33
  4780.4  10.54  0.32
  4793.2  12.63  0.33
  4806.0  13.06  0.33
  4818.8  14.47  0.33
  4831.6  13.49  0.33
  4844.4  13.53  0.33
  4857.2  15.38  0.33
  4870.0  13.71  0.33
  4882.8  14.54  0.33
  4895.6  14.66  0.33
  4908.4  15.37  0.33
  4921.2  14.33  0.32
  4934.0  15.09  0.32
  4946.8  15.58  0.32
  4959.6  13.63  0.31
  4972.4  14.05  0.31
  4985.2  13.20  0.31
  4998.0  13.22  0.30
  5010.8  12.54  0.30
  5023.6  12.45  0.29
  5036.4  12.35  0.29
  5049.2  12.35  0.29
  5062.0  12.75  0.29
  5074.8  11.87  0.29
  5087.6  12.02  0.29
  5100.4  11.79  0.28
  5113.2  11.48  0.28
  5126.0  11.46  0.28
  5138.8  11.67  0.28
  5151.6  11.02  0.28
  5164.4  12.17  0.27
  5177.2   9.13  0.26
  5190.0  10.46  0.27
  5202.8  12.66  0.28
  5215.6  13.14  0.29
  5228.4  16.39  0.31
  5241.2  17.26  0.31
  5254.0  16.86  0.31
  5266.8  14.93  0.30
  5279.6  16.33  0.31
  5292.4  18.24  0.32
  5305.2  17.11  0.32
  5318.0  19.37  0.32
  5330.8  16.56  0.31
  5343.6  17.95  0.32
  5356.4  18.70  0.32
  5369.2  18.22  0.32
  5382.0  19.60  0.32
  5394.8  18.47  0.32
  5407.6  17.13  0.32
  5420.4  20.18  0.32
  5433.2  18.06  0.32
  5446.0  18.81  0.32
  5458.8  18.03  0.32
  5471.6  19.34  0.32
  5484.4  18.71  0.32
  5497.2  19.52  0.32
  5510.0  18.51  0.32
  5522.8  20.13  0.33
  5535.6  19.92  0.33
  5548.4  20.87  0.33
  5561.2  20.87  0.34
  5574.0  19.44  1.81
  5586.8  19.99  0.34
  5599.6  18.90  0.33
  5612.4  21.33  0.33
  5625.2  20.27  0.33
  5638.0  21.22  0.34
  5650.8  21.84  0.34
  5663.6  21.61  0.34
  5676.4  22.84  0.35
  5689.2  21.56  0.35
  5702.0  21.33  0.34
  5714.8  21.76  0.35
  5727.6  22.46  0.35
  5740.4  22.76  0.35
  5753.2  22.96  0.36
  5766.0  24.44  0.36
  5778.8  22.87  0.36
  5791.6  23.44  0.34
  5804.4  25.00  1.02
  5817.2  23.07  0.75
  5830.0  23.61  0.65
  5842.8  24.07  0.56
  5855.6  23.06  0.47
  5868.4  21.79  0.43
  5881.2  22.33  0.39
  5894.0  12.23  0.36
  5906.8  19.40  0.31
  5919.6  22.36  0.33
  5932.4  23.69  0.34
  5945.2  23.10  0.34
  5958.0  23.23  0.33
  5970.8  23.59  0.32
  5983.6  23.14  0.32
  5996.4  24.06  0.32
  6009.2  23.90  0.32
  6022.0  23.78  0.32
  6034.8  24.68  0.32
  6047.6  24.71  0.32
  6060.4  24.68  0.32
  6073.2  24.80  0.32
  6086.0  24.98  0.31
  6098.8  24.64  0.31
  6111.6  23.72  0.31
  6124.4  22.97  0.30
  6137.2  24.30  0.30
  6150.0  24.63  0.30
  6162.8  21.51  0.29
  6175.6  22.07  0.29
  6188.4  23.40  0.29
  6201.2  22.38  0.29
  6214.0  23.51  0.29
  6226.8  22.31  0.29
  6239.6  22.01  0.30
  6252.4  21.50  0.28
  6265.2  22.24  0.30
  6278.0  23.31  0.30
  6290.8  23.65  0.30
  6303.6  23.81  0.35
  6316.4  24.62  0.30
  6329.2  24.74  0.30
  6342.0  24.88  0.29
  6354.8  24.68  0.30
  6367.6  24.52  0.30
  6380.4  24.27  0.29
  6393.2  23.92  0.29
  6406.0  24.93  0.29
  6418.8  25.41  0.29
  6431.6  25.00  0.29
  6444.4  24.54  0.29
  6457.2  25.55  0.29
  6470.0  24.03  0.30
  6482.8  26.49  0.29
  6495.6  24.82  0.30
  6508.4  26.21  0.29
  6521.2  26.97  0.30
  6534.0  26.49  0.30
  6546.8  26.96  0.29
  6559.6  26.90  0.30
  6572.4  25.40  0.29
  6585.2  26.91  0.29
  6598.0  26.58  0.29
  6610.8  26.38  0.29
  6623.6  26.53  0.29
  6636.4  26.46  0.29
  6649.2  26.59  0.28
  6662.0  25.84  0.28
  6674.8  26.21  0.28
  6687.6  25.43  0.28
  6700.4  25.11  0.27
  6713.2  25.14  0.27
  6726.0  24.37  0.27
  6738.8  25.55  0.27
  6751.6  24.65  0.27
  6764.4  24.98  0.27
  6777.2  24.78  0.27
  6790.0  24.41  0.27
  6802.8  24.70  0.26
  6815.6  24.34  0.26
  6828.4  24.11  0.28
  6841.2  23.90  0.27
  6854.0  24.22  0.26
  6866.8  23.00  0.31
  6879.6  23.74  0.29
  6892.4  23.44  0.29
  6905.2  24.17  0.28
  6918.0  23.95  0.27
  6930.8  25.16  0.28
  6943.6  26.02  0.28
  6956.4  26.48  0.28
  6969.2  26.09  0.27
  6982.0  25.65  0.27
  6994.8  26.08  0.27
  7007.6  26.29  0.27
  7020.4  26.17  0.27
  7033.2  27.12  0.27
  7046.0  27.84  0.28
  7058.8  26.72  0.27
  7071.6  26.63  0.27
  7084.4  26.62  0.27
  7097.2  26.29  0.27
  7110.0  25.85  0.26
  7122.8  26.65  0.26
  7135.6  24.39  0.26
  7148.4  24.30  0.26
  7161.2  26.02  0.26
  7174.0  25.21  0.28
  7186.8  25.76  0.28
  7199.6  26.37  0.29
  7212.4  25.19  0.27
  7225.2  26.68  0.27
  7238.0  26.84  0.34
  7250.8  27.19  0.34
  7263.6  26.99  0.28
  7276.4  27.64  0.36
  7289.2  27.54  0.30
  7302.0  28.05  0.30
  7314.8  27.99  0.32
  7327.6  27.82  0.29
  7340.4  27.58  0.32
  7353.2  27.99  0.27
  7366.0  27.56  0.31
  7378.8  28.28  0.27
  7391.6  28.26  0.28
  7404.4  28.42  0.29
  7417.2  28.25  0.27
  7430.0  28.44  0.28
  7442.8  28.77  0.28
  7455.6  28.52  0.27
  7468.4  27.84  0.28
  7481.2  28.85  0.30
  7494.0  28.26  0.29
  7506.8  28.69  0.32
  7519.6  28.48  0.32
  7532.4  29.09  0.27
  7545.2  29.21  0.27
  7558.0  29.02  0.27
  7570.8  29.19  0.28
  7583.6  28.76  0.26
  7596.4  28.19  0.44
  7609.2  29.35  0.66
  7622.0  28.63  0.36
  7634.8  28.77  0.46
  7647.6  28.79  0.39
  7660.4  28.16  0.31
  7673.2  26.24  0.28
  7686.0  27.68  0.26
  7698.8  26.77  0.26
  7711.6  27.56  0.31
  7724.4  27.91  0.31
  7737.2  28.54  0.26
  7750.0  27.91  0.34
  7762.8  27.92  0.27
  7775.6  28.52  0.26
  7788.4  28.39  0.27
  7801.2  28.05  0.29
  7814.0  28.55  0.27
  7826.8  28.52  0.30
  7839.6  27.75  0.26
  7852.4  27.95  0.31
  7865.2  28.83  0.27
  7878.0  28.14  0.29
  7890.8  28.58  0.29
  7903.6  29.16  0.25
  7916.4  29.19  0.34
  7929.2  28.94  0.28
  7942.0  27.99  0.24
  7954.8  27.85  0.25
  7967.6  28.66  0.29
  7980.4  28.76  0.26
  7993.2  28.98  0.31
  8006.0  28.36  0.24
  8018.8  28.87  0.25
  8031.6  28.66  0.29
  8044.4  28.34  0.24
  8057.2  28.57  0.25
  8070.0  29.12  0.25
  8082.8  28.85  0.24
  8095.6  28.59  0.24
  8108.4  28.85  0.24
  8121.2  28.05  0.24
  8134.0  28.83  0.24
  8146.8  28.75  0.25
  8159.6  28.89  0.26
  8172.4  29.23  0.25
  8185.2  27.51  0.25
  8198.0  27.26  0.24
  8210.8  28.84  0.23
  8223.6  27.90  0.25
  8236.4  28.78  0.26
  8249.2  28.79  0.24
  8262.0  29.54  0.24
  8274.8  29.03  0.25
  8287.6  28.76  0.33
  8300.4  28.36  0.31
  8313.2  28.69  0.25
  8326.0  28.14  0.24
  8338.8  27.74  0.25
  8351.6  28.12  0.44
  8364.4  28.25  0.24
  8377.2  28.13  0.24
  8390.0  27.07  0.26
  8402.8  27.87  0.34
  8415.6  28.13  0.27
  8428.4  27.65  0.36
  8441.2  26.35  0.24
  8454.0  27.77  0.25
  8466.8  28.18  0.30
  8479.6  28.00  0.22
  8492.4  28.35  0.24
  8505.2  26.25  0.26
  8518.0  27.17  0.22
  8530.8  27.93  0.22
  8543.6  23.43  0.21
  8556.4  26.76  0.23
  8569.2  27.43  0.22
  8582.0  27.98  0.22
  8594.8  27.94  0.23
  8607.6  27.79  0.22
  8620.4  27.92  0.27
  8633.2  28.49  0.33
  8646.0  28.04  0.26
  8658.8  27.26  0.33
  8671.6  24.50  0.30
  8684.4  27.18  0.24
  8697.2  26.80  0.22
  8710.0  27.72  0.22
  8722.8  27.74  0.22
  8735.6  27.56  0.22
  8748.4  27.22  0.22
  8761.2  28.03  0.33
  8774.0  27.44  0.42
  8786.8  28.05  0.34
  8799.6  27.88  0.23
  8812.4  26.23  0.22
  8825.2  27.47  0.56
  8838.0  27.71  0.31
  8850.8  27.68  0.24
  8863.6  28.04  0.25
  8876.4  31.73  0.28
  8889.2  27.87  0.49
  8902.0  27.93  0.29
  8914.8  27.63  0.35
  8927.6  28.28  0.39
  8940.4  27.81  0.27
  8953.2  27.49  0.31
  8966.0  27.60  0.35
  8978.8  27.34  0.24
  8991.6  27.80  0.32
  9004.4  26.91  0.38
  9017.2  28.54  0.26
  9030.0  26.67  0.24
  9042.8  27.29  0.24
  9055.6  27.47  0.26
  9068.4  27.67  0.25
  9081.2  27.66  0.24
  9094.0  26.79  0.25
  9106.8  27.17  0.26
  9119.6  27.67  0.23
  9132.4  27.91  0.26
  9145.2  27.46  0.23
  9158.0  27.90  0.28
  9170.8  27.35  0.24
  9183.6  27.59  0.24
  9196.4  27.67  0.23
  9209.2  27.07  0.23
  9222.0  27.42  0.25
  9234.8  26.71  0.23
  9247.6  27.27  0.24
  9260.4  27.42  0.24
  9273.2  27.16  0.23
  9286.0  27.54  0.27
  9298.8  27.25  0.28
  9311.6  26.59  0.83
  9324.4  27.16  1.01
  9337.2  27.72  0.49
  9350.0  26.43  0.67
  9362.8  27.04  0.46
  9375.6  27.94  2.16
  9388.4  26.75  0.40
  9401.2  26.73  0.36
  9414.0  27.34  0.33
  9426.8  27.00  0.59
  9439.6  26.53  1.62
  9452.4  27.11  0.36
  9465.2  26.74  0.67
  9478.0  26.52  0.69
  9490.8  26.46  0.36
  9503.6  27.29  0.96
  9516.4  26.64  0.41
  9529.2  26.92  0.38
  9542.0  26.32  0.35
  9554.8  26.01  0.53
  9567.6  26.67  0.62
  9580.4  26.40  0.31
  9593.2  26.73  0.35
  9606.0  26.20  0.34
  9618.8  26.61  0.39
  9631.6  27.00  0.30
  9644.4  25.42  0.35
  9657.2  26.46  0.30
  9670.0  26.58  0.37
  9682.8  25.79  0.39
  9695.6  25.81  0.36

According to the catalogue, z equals 0.00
